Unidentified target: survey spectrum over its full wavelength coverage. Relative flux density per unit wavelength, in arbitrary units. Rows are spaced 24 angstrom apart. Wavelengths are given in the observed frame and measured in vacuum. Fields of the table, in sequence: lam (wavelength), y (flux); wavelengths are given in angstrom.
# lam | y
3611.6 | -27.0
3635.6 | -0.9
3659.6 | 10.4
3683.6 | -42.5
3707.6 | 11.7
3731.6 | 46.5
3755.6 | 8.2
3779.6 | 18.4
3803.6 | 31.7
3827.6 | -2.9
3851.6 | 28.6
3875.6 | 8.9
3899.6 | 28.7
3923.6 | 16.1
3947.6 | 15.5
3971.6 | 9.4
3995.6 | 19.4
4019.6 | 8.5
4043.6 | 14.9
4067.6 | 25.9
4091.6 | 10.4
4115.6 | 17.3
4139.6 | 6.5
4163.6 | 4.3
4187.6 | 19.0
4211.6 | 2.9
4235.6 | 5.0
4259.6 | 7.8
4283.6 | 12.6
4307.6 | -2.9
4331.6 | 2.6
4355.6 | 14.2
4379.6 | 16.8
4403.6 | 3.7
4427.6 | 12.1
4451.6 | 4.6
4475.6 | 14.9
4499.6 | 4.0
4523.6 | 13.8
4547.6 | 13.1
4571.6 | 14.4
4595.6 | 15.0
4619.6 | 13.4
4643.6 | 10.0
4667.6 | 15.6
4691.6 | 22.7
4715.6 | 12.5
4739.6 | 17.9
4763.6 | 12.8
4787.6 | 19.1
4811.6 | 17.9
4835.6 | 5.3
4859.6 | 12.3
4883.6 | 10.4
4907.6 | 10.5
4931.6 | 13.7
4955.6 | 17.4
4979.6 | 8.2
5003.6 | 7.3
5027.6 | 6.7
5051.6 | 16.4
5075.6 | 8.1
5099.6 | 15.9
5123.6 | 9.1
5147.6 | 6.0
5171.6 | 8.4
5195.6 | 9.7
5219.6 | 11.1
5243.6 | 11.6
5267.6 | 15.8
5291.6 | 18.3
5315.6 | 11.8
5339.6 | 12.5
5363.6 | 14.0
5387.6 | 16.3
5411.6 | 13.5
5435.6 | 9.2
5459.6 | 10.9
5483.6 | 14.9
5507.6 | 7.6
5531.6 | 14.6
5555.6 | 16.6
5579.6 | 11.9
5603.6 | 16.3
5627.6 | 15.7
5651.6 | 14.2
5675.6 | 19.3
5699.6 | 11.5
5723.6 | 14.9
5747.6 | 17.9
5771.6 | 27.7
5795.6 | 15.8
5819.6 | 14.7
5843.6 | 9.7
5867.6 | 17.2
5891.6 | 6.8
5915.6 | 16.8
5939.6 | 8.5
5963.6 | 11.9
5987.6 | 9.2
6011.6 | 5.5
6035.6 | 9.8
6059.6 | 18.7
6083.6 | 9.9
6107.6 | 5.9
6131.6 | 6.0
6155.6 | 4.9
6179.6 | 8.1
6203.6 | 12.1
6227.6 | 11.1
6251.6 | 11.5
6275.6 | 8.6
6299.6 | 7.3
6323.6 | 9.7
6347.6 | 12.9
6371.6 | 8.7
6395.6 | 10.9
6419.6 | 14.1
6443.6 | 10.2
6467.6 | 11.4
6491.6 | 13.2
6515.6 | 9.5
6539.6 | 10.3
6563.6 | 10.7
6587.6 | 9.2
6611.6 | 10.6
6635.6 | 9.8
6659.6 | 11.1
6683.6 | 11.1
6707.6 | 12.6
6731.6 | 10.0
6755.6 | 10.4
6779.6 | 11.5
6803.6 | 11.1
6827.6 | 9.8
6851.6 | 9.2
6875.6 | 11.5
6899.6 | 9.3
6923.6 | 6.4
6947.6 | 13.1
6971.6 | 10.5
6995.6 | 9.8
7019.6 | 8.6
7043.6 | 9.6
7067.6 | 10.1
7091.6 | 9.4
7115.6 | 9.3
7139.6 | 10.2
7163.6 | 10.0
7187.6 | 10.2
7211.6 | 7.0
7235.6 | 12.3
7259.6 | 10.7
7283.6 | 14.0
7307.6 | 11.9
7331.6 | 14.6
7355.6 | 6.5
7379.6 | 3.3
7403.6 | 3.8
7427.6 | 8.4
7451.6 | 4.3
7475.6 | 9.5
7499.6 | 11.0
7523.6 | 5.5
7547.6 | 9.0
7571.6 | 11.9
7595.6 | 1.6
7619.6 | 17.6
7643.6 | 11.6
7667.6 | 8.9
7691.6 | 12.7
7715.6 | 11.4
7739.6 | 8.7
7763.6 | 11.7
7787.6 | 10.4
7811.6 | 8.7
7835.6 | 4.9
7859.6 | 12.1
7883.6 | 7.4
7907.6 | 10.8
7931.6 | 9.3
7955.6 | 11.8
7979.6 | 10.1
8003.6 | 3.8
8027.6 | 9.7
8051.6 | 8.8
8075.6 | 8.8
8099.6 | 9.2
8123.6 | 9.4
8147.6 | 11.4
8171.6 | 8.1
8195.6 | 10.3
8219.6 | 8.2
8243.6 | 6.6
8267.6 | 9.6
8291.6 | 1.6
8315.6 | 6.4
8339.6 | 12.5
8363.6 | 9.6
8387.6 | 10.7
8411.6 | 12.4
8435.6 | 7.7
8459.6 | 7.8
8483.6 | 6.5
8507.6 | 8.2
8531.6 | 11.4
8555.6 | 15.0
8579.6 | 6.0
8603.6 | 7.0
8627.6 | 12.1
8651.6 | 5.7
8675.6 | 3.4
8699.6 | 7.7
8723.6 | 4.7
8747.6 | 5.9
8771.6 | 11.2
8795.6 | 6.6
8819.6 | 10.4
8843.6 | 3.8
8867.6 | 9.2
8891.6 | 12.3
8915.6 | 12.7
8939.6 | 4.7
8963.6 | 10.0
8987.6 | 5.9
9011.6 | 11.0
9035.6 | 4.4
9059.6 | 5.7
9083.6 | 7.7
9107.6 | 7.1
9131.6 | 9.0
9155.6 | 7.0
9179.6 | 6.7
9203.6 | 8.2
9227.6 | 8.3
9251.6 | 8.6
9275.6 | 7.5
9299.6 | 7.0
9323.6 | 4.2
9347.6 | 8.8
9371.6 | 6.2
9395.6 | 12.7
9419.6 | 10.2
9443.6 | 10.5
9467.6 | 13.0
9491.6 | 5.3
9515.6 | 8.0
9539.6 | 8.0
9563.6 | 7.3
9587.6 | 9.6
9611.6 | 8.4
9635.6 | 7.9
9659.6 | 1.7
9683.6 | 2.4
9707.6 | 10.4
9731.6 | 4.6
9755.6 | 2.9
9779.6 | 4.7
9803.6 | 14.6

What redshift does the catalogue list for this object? 1.291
